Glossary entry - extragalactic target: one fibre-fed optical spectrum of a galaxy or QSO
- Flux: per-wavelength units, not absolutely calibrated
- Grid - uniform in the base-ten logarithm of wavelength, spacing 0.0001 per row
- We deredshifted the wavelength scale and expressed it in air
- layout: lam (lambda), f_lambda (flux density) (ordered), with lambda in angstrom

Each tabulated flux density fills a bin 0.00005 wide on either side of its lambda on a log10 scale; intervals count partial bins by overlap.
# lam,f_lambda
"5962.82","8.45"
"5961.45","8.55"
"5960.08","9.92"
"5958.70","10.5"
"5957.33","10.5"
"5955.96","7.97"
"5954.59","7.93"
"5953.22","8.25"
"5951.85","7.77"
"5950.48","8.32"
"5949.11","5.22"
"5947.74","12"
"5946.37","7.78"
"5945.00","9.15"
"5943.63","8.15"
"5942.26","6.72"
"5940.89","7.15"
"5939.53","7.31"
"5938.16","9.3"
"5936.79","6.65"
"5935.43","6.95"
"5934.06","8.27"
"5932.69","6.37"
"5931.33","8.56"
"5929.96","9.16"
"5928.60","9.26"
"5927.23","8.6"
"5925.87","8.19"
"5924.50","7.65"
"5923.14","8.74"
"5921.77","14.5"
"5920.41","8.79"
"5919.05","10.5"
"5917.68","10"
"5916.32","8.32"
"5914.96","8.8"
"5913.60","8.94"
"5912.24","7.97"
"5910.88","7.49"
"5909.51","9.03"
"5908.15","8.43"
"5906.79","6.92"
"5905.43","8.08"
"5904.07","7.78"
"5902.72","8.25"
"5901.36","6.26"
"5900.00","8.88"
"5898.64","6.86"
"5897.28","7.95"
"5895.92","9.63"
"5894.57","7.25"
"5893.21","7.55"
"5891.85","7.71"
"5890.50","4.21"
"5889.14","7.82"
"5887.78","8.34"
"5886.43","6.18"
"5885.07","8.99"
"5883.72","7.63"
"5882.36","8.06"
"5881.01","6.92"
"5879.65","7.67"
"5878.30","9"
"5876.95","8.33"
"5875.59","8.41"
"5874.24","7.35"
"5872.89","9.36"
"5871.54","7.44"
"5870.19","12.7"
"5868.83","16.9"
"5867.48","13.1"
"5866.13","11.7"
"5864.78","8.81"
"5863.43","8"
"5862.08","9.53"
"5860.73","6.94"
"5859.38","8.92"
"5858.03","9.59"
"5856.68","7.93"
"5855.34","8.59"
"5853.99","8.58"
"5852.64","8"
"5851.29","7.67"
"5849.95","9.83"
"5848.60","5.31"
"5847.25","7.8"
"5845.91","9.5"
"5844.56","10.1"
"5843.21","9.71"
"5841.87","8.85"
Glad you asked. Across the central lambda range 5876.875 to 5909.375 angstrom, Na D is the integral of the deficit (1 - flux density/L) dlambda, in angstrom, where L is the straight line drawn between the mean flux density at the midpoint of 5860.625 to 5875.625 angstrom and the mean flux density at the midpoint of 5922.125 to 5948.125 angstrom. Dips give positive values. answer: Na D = 6.04 angstrom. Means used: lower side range 10.2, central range 7.71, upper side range 8.24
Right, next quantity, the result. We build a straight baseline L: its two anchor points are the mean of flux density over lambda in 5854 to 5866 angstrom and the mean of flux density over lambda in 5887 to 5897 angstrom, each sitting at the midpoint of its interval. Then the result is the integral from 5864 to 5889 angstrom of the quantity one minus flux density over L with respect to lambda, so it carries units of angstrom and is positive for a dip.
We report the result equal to -3.45 angstrom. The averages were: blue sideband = 8.69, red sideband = 7.51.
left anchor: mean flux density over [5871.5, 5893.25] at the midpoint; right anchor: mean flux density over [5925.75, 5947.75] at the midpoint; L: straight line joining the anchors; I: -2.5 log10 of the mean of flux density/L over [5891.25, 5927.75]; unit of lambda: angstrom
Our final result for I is -0.08 mag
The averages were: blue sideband 7.72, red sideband 8.1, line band 8.49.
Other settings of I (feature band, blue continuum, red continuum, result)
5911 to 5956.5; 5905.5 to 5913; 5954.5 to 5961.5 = 0.03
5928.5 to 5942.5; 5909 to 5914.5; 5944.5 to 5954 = 0.08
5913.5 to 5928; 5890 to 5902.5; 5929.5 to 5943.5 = -0.23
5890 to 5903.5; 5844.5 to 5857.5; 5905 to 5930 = 0.16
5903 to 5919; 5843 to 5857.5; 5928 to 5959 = -0.02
